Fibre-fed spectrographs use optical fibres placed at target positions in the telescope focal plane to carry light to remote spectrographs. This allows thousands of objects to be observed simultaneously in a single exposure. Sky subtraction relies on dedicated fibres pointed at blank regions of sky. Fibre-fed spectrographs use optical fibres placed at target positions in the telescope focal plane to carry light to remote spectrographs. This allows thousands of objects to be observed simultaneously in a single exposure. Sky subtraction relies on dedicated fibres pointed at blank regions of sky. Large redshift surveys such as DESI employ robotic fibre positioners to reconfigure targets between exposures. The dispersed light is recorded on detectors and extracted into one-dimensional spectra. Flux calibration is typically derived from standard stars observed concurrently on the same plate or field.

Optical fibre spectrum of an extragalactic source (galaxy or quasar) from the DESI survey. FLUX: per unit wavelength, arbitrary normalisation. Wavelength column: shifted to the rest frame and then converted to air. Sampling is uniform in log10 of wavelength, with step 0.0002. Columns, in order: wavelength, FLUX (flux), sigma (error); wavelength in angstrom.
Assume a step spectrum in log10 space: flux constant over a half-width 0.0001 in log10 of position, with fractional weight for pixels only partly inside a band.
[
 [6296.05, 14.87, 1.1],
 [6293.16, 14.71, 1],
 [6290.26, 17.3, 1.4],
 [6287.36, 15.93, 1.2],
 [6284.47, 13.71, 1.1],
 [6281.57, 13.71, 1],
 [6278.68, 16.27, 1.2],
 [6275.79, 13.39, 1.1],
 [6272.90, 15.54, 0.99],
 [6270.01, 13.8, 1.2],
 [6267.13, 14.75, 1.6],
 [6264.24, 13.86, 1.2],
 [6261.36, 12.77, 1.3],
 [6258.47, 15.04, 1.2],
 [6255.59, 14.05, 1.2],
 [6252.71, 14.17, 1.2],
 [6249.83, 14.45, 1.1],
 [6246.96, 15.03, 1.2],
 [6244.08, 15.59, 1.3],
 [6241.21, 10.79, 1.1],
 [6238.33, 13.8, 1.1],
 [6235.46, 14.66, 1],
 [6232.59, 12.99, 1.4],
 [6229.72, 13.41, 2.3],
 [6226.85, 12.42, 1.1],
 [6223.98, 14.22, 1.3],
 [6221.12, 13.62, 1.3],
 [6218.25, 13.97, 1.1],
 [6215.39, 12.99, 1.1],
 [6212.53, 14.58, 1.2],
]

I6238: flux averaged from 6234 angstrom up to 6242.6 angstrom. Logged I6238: 13.1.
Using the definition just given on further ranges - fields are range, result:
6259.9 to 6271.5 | 13.8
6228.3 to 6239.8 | 13.7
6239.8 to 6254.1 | 14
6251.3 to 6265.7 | 14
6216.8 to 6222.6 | 13.8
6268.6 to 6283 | 14.5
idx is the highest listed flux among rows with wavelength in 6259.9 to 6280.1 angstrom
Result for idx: 16.27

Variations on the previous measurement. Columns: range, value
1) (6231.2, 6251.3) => 15.59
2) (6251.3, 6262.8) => 15.04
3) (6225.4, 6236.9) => 14.66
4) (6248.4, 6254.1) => 14.45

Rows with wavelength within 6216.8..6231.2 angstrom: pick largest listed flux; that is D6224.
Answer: 14.22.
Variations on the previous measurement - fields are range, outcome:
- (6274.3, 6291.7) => 17.3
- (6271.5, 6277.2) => 15.54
